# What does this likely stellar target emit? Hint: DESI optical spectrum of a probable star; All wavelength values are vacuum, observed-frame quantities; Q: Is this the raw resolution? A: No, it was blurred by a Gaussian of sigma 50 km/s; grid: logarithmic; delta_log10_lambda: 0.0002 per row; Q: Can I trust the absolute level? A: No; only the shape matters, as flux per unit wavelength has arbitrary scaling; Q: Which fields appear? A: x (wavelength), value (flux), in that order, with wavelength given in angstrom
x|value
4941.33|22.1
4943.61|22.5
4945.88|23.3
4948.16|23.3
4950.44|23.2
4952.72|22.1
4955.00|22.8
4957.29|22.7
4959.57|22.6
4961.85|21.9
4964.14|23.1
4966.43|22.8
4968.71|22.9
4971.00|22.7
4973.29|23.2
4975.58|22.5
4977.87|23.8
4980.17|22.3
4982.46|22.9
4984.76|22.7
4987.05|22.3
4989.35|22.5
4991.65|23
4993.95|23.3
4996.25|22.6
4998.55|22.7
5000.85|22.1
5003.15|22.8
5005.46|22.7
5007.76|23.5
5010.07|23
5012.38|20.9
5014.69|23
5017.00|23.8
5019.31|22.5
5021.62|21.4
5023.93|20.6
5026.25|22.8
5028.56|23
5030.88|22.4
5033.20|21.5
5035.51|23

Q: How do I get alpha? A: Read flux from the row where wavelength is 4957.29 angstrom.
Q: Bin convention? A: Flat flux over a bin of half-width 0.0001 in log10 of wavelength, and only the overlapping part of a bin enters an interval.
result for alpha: 22.7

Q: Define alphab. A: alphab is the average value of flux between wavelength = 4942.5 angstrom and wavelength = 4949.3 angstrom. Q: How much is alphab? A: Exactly 23.1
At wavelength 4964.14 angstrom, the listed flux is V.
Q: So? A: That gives 23.1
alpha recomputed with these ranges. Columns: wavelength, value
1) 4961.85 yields 21.9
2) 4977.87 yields 23.8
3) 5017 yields 23.8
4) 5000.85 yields 22.1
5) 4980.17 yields 22.3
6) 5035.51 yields 23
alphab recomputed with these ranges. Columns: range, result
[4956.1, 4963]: 22.4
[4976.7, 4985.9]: 22.9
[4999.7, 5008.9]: 22.8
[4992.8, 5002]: 22.7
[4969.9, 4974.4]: 22.9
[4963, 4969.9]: 22.9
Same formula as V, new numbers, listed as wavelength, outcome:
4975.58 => 22.5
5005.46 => 22.7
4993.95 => 23.3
